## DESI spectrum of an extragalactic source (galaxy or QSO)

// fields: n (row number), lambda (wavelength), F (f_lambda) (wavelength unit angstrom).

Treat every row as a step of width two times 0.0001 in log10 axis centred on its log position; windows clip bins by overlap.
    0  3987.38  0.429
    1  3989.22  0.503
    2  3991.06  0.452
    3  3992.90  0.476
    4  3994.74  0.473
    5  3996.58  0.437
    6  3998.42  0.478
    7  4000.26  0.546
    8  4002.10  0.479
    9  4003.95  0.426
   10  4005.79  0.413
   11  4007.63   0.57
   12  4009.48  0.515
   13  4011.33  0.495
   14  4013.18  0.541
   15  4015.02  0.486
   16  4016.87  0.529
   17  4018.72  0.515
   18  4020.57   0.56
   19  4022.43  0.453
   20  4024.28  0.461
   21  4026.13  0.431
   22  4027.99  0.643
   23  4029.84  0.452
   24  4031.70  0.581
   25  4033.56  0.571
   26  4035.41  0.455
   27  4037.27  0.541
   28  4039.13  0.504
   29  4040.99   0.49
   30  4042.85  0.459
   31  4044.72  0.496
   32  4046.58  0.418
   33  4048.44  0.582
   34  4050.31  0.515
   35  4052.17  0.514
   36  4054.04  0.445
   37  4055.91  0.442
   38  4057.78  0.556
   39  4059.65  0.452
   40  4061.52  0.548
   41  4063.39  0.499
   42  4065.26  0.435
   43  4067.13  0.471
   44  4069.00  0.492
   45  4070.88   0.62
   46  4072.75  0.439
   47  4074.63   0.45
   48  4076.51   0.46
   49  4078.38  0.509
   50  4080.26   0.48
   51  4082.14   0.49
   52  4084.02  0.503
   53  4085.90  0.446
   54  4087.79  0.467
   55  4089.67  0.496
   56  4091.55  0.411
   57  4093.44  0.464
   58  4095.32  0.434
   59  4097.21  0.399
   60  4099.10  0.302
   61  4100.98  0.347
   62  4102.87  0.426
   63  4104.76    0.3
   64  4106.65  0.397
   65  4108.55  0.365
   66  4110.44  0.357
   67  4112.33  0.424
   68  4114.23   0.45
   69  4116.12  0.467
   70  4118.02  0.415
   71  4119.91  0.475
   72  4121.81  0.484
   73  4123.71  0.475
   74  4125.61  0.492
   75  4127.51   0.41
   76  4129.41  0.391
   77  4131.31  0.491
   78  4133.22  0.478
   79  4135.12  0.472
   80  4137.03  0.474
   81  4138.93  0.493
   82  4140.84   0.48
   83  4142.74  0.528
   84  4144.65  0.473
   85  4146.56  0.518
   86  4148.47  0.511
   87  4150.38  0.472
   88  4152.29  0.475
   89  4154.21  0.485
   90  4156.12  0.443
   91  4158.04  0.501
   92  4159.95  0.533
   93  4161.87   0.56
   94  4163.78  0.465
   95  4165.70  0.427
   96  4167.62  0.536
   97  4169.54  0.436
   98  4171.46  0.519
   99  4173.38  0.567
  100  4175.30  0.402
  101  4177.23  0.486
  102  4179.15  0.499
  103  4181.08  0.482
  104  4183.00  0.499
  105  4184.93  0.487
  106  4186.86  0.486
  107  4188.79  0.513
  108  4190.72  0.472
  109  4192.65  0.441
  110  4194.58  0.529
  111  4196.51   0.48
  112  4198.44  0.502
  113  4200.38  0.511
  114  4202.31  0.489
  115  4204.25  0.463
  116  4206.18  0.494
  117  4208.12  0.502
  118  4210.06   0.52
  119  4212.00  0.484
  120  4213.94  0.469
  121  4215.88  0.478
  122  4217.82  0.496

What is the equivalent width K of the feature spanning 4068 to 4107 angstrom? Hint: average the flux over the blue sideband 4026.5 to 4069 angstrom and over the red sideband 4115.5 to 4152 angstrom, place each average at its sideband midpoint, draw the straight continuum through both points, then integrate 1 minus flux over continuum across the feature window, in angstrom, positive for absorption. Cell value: 3.5 angstrom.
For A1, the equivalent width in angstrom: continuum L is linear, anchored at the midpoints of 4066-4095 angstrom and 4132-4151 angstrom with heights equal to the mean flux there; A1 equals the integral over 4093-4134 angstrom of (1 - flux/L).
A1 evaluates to 5.5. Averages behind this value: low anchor 0.479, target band 0.419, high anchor 0.49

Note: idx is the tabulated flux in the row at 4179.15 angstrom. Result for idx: 0.499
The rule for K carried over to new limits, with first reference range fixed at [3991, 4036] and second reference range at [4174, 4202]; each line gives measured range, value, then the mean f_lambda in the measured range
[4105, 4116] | 2.11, 0.397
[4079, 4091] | 0.36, 0.479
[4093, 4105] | 2.67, 0.383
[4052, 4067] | 0.34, 0.484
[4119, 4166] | 0.80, 0.481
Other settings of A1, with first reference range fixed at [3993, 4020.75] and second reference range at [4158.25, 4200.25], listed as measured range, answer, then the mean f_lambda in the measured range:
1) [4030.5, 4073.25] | -0.59 angstrom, 0.501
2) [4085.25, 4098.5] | 1.40 angstrom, 0.441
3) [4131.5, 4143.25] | 0.16 angstrom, 0.486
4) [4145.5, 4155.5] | 0.05 angstrom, 0.49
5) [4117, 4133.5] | 1.24 angstrom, 0.456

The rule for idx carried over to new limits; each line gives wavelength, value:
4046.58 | 0.418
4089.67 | 0.496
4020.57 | 0.56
